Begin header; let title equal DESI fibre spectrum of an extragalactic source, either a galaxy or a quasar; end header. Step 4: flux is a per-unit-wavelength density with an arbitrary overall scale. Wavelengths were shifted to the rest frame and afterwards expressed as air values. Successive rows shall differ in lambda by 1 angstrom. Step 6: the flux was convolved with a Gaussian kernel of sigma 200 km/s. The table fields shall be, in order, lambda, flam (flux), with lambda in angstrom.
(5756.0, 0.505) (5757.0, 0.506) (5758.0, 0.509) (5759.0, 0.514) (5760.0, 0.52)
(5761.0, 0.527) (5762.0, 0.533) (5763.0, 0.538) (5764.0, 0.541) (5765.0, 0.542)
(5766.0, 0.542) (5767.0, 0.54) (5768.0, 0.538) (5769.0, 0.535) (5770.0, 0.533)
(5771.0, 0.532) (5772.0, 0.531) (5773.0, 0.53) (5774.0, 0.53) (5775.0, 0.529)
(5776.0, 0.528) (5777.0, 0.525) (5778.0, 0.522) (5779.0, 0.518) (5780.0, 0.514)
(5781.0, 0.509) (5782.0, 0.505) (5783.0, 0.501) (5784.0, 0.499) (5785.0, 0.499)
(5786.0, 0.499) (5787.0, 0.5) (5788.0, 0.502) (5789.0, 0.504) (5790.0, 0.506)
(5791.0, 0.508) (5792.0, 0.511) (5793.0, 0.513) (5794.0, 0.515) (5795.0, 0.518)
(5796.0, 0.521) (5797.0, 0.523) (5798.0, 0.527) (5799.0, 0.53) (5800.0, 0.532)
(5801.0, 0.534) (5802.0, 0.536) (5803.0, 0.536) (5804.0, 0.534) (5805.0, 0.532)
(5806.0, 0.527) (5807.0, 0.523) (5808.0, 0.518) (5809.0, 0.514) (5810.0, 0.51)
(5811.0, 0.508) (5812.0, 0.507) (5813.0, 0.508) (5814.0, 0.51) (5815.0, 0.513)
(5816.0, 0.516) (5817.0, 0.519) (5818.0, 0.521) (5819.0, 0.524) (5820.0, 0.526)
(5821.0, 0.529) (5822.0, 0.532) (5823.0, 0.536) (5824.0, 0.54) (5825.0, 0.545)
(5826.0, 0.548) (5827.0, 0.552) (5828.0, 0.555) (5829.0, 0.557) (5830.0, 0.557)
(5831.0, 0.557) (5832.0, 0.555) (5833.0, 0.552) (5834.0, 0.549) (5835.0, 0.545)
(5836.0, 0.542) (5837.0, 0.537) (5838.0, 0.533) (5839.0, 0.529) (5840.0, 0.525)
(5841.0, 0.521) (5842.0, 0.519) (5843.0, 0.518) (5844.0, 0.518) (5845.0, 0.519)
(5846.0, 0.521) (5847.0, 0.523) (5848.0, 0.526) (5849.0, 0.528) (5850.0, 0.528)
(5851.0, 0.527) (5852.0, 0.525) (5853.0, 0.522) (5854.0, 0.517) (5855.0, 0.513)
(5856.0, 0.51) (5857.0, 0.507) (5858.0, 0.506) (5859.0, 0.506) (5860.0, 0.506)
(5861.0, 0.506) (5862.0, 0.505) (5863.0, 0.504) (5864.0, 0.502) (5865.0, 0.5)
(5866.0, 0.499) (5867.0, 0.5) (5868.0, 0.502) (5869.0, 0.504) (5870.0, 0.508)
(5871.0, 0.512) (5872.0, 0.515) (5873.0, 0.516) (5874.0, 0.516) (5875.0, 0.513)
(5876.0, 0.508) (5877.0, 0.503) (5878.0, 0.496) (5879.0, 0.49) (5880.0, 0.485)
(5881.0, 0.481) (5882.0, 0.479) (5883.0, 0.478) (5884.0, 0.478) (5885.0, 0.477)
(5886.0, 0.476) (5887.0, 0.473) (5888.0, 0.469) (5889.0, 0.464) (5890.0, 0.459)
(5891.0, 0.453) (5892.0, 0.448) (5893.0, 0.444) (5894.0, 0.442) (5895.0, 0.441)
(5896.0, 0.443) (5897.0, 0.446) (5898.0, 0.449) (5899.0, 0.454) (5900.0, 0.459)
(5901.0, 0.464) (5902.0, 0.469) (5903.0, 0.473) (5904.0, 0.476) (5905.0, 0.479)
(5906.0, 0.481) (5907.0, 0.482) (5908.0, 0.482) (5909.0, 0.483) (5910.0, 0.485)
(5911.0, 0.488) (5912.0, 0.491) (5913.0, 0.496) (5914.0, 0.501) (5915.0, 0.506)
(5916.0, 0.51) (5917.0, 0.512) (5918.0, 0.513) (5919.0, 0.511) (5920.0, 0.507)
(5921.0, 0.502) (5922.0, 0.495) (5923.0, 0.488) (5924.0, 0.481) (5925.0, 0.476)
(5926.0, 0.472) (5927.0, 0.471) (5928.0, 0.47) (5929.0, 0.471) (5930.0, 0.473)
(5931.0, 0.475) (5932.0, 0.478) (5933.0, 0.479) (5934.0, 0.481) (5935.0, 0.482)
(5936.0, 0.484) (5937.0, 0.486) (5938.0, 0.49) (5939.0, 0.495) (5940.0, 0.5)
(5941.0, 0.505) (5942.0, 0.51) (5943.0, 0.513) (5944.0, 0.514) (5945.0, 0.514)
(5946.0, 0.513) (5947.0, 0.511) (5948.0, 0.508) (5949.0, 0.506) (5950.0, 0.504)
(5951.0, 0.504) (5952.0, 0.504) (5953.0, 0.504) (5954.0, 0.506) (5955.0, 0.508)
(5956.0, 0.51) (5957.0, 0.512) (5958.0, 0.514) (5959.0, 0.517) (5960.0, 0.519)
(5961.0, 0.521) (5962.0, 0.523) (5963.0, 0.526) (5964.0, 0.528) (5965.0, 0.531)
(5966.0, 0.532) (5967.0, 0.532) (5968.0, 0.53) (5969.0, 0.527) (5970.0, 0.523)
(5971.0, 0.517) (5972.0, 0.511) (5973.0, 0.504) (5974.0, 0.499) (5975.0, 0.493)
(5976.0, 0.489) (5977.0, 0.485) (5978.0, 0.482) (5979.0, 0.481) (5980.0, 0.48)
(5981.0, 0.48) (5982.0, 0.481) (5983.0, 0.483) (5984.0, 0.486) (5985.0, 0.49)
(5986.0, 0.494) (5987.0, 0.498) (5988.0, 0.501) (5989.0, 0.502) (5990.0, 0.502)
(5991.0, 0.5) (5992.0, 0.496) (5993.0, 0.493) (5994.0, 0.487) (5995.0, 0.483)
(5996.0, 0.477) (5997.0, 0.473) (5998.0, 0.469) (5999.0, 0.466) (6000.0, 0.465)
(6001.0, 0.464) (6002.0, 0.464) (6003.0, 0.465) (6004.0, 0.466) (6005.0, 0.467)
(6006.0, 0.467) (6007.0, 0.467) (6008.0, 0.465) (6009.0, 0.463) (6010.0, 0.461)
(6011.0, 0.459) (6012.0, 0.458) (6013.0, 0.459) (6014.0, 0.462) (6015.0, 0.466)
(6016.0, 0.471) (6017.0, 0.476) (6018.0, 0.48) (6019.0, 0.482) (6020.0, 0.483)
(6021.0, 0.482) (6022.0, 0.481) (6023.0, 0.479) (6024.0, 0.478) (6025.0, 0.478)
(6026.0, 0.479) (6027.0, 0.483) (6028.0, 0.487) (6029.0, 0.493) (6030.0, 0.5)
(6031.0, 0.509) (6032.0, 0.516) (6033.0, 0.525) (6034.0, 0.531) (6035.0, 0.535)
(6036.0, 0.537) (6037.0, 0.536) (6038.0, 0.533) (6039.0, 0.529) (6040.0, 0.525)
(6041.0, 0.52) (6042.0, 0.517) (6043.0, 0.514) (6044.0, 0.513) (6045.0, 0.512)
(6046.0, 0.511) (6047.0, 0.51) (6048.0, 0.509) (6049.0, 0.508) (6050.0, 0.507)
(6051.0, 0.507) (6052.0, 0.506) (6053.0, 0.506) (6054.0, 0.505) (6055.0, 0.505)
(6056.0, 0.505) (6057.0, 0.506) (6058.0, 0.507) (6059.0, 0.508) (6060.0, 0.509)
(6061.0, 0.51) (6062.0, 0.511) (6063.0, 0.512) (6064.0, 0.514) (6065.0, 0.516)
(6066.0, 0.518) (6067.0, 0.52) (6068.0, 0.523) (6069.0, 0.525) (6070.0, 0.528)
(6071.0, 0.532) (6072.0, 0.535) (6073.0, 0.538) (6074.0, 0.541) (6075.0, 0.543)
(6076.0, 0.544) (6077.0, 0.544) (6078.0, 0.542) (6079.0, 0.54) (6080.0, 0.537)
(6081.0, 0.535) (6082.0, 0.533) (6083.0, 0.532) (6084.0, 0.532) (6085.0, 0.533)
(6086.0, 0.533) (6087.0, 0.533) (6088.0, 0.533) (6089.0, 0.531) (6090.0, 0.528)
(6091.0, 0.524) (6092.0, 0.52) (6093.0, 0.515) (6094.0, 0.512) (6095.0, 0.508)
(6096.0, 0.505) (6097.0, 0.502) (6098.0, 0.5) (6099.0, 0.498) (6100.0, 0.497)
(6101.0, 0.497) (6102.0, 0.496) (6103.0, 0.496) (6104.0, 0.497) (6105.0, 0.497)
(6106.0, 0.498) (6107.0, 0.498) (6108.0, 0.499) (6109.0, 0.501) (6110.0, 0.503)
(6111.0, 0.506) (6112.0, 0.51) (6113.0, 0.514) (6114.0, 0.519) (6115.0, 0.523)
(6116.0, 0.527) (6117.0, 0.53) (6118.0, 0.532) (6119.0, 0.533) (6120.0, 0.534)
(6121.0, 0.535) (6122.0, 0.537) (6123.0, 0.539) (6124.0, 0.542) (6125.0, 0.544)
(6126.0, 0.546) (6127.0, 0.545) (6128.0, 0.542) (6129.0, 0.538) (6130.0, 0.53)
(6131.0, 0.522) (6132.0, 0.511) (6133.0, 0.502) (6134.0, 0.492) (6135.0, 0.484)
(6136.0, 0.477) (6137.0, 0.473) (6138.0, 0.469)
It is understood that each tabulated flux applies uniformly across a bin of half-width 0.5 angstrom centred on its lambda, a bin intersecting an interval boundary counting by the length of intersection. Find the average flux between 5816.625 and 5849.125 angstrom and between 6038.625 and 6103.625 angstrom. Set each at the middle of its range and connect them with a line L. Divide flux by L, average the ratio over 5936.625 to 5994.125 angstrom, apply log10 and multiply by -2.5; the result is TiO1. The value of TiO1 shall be 0.04 mag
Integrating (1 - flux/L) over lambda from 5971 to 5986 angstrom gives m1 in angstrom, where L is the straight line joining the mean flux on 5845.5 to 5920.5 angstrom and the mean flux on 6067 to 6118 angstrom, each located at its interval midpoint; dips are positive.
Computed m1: 0.4 angstrom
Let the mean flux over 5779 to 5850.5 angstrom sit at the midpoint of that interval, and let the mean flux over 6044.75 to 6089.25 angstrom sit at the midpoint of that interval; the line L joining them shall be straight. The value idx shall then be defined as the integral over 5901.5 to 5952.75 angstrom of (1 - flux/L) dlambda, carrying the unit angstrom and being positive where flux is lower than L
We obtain 3.06 angstrom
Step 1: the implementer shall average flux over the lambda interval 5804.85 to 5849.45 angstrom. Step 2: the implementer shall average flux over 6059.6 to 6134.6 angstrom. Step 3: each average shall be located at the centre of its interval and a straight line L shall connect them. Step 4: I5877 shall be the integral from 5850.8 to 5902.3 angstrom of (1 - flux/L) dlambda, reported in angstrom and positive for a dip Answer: 4.0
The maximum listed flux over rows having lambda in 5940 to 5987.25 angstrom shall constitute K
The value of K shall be 0.532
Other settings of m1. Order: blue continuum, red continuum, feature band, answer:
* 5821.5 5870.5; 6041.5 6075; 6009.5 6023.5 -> 1.24 angstrom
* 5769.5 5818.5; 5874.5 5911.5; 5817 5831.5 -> -1.06 angstrom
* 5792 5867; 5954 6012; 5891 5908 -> 1.68 angstrom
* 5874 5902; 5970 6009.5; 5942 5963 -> -1.43 angstrom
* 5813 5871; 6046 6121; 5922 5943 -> 1.50 angstrom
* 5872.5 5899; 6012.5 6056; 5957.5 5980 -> -1.07 angstrom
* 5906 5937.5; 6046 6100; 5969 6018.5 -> 2.13 angstrom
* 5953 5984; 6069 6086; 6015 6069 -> 2.18 angstrom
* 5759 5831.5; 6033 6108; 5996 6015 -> 2.01 angstrom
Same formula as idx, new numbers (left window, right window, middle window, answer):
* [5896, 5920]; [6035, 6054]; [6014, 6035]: 0.92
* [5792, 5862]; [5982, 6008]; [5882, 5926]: 2.48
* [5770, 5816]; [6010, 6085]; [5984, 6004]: 1.09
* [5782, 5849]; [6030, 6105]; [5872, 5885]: 0.70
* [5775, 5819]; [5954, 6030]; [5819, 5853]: -1.61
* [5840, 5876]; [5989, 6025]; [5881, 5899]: 1.59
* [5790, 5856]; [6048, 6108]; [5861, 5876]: 0.54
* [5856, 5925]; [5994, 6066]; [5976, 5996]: 0.09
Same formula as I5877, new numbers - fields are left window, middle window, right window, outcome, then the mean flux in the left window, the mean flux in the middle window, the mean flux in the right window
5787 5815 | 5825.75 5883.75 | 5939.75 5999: -0.5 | 0.518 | 0.518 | 0.503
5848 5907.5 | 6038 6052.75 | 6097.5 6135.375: -0.2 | 0.489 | 0.514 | 0.516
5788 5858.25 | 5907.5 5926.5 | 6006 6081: 0.8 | 0.526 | 0.495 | 0.506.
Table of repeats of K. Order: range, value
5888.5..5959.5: 0.517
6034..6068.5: 0.537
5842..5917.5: 0.528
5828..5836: 0.557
